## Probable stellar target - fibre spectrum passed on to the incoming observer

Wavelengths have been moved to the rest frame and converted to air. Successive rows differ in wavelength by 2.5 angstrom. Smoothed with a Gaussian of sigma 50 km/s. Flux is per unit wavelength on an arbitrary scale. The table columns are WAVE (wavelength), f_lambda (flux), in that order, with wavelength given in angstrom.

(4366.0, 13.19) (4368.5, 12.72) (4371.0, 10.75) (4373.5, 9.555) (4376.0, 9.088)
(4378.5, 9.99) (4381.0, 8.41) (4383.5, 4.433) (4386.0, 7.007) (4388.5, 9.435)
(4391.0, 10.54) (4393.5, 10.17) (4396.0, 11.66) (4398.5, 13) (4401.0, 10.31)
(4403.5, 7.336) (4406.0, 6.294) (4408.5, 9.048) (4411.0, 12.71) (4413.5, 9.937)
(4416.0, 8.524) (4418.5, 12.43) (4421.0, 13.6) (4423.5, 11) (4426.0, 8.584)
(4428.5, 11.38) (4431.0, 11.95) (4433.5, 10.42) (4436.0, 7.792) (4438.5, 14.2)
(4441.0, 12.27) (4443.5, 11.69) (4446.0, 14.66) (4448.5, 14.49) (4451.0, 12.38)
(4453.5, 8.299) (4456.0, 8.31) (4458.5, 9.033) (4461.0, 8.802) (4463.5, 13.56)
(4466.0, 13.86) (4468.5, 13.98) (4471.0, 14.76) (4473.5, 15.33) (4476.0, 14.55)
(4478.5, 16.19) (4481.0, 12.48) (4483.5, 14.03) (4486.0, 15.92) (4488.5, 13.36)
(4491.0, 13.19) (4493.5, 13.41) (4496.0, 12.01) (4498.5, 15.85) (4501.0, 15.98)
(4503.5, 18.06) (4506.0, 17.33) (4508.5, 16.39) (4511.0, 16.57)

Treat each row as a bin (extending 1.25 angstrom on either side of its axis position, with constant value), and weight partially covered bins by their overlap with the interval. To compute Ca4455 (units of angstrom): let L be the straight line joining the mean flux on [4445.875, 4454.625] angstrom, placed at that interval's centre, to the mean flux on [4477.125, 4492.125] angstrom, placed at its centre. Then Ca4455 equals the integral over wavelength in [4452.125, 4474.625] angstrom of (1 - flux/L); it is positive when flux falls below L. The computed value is 2.3 angstrom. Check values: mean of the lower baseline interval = 12.2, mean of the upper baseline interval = 14.2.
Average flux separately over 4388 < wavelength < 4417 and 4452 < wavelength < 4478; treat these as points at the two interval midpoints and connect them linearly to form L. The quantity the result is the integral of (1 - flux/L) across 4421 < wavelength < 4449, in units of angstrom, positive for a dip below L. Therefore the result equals -1.4 angstrom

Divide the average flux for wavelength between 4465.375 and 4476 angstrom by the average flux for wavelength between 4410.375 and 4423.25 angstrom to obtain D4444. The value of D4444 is 1.3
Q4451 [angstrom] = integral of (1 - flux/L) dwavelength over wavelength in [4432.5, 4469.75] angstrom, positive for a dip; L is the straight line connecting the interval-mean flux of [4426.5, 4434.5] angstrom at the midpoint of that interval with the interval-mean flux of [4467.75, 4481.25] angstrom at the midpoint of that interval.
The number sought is 3.29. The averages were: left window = 11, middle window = 11.6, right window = 14.7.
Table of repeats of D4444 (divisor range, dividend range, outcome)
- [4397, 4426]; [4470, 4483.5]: 1.42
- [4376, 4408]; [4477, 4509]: 1.65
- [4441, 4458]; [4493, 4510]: 1.36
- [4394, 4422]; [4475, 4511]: 1.44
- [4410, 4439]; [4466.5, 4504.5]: 1.33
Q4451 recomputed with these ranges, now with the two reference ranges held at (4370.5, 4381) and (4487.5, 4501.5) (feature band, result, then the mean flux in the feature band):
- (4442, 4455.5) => 0.1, 12.1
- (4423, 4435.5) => 1.1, 10.5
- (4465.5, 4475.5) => -1.2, 14.5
